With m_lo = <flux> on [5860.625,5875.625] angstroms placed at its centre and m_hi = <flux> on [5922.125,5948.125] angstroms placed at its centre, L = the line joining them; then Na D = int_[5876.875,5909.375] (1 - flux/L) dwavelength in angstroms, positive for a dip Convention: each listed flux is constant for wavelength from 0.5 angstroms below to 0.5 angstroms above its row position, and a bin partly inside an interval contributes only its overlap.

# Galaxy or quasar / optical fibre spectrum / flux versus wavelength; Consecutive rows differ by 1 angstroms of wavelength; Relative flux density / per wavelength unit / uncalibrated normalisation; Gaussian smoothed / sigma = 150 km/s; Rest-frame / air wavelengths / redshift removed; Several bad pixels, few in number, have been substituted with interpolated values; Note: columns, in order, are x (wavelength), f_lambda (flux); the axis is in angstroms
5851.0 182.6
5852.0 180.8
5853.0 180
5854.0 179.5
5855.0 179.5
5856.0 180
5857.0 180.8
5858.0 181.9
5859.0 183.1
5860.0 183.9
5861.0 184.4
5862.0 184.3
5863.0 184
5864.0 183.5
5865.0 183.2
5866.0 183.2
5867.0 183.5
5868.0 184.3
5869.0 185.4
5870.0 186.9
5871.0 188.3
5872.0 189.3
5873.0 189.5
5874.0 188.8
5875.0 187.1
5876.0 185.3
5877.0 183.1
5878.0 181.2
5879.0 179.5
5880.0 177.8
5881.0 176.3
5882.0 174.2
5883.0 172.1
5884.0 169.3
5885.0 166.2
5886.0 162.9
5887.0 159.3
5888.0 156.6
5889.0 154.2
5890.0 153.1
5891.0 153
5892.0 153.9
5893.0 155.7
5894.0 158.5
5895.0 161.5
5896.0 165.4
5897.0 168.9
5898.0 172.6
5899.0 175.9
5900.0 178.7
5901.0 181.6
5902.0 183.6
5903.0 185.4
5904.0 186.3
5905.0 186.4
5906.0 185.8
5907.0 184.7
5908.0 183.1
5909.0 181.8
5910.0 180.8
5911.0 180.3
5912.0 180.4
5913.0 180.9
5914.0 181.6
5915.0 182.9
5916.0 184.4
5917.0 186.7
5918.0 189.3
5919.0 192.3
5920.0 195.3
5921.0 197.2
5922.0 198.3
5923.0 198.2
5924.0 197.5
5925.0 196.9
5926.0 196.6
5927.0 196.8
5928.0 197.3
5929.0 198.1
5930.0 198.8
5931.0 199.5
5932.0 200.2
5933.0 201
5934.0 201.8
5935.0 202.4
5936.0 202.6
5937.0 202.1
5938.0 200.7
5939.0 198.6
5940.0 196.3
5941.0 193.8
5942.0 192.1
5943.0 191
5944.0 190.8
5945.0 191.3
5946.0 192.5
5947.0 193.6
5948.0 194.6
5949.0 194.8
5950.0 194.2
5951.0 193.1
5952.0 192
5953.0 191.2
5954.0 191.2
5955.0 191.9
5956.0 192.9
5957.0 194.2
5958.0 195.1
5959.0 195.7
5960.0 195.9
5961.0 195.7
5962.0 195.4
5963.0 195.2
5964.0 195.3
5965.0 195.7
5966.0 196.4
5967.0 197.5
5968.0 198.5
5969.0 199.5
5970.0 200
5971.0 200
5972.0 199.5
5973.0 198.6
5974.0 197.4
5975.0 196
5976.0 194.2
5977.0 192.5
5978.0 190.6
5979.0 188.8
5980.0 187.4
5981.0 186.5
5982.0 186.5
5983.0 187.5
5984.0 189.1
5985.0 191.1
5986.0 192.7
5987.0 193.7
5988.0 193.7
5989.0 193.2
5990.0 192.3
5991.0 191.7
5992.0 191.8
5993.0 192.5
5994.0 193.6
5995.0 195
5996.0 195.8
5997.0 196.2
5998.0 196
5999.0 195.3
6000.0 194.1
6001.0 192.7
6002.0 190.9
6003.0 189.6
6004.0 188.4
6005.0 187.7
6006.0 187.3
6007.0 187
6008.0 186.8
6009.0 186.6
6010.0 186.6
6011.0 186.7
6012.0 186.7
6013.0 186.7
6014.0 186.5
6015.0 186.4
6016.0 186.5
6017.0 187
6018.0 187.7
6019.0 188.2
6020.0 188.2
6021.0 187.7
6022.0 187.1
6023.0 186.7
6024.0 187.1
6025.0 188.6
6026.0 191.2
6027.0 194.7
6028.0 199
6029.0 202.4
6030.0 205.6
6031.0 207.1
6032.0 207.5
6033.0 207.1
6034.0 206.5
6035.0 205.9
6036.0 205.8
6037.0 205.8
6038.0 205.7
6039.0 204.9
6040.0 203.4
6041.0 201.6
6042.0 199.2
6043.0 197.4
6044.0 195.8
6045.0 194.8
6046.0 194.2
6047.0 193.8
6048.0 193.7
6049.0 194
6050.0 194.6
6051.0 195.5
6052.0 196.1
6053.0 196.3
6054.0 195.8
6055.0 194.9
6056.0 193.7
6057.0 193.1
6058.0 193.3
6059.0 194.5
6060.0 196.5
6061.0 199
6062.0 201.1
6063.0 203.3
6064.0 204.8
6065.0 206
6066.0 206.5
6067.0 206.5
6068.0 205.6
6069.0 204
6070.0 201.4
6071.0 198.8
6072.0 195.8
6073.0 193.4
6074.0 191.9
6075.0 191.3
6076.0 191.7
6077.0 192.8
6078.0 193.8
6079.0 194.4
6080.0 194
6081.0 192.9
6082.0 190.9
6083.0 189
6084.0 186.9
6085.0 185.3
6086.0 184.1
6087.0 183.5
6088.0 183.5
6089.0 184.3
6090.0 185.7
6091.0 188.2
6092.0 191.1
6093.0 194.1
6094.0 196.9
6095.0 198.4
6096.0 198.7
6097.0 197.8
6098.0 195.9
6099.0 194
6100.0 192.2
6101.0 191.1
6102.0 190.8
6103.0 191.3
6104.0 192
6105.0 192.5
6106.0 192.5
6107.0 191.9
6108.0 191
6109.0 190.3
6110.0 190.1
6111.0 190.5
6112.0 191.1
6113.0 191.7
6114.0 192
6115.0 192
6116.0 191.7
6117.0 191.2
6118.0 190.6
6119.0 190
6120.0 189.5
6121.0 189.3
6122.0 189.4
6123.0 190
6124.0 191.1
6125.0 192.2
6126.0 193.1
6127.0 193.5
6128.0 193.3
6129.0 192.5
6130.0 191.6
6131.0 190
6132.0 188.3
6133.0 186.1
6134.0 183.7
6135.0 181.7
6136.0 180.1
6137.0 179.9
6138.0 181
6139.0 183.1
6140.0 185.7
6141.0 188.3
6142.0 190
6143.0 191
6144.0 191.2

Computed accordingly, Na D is 3.1 angstroms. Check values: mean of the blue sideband 186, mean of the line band 172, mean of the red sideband 197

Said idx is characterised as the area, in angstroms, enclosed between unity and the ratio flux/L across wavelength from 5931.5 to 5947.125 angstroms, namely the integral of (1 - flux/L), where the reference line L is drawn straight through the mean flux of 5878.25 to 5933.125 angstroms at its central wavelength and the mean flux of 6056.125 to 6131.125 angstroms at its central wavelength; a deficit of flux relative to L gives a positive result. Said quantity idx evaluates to -1.2 angstroms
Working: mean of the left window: 180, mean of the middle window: 197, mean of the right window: 193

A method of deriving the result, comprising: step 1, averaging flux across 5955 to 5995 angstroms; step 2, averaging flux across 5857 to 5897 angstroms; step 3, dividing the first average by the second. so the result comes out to 1.1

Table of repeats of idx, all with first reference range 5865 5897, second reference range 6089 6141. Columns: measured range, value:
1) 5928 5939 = -1.46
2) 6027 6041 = -1.54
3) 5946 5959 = -1.08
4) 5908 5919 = -0.49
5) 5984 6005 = -1.31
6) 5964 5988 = -1.84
